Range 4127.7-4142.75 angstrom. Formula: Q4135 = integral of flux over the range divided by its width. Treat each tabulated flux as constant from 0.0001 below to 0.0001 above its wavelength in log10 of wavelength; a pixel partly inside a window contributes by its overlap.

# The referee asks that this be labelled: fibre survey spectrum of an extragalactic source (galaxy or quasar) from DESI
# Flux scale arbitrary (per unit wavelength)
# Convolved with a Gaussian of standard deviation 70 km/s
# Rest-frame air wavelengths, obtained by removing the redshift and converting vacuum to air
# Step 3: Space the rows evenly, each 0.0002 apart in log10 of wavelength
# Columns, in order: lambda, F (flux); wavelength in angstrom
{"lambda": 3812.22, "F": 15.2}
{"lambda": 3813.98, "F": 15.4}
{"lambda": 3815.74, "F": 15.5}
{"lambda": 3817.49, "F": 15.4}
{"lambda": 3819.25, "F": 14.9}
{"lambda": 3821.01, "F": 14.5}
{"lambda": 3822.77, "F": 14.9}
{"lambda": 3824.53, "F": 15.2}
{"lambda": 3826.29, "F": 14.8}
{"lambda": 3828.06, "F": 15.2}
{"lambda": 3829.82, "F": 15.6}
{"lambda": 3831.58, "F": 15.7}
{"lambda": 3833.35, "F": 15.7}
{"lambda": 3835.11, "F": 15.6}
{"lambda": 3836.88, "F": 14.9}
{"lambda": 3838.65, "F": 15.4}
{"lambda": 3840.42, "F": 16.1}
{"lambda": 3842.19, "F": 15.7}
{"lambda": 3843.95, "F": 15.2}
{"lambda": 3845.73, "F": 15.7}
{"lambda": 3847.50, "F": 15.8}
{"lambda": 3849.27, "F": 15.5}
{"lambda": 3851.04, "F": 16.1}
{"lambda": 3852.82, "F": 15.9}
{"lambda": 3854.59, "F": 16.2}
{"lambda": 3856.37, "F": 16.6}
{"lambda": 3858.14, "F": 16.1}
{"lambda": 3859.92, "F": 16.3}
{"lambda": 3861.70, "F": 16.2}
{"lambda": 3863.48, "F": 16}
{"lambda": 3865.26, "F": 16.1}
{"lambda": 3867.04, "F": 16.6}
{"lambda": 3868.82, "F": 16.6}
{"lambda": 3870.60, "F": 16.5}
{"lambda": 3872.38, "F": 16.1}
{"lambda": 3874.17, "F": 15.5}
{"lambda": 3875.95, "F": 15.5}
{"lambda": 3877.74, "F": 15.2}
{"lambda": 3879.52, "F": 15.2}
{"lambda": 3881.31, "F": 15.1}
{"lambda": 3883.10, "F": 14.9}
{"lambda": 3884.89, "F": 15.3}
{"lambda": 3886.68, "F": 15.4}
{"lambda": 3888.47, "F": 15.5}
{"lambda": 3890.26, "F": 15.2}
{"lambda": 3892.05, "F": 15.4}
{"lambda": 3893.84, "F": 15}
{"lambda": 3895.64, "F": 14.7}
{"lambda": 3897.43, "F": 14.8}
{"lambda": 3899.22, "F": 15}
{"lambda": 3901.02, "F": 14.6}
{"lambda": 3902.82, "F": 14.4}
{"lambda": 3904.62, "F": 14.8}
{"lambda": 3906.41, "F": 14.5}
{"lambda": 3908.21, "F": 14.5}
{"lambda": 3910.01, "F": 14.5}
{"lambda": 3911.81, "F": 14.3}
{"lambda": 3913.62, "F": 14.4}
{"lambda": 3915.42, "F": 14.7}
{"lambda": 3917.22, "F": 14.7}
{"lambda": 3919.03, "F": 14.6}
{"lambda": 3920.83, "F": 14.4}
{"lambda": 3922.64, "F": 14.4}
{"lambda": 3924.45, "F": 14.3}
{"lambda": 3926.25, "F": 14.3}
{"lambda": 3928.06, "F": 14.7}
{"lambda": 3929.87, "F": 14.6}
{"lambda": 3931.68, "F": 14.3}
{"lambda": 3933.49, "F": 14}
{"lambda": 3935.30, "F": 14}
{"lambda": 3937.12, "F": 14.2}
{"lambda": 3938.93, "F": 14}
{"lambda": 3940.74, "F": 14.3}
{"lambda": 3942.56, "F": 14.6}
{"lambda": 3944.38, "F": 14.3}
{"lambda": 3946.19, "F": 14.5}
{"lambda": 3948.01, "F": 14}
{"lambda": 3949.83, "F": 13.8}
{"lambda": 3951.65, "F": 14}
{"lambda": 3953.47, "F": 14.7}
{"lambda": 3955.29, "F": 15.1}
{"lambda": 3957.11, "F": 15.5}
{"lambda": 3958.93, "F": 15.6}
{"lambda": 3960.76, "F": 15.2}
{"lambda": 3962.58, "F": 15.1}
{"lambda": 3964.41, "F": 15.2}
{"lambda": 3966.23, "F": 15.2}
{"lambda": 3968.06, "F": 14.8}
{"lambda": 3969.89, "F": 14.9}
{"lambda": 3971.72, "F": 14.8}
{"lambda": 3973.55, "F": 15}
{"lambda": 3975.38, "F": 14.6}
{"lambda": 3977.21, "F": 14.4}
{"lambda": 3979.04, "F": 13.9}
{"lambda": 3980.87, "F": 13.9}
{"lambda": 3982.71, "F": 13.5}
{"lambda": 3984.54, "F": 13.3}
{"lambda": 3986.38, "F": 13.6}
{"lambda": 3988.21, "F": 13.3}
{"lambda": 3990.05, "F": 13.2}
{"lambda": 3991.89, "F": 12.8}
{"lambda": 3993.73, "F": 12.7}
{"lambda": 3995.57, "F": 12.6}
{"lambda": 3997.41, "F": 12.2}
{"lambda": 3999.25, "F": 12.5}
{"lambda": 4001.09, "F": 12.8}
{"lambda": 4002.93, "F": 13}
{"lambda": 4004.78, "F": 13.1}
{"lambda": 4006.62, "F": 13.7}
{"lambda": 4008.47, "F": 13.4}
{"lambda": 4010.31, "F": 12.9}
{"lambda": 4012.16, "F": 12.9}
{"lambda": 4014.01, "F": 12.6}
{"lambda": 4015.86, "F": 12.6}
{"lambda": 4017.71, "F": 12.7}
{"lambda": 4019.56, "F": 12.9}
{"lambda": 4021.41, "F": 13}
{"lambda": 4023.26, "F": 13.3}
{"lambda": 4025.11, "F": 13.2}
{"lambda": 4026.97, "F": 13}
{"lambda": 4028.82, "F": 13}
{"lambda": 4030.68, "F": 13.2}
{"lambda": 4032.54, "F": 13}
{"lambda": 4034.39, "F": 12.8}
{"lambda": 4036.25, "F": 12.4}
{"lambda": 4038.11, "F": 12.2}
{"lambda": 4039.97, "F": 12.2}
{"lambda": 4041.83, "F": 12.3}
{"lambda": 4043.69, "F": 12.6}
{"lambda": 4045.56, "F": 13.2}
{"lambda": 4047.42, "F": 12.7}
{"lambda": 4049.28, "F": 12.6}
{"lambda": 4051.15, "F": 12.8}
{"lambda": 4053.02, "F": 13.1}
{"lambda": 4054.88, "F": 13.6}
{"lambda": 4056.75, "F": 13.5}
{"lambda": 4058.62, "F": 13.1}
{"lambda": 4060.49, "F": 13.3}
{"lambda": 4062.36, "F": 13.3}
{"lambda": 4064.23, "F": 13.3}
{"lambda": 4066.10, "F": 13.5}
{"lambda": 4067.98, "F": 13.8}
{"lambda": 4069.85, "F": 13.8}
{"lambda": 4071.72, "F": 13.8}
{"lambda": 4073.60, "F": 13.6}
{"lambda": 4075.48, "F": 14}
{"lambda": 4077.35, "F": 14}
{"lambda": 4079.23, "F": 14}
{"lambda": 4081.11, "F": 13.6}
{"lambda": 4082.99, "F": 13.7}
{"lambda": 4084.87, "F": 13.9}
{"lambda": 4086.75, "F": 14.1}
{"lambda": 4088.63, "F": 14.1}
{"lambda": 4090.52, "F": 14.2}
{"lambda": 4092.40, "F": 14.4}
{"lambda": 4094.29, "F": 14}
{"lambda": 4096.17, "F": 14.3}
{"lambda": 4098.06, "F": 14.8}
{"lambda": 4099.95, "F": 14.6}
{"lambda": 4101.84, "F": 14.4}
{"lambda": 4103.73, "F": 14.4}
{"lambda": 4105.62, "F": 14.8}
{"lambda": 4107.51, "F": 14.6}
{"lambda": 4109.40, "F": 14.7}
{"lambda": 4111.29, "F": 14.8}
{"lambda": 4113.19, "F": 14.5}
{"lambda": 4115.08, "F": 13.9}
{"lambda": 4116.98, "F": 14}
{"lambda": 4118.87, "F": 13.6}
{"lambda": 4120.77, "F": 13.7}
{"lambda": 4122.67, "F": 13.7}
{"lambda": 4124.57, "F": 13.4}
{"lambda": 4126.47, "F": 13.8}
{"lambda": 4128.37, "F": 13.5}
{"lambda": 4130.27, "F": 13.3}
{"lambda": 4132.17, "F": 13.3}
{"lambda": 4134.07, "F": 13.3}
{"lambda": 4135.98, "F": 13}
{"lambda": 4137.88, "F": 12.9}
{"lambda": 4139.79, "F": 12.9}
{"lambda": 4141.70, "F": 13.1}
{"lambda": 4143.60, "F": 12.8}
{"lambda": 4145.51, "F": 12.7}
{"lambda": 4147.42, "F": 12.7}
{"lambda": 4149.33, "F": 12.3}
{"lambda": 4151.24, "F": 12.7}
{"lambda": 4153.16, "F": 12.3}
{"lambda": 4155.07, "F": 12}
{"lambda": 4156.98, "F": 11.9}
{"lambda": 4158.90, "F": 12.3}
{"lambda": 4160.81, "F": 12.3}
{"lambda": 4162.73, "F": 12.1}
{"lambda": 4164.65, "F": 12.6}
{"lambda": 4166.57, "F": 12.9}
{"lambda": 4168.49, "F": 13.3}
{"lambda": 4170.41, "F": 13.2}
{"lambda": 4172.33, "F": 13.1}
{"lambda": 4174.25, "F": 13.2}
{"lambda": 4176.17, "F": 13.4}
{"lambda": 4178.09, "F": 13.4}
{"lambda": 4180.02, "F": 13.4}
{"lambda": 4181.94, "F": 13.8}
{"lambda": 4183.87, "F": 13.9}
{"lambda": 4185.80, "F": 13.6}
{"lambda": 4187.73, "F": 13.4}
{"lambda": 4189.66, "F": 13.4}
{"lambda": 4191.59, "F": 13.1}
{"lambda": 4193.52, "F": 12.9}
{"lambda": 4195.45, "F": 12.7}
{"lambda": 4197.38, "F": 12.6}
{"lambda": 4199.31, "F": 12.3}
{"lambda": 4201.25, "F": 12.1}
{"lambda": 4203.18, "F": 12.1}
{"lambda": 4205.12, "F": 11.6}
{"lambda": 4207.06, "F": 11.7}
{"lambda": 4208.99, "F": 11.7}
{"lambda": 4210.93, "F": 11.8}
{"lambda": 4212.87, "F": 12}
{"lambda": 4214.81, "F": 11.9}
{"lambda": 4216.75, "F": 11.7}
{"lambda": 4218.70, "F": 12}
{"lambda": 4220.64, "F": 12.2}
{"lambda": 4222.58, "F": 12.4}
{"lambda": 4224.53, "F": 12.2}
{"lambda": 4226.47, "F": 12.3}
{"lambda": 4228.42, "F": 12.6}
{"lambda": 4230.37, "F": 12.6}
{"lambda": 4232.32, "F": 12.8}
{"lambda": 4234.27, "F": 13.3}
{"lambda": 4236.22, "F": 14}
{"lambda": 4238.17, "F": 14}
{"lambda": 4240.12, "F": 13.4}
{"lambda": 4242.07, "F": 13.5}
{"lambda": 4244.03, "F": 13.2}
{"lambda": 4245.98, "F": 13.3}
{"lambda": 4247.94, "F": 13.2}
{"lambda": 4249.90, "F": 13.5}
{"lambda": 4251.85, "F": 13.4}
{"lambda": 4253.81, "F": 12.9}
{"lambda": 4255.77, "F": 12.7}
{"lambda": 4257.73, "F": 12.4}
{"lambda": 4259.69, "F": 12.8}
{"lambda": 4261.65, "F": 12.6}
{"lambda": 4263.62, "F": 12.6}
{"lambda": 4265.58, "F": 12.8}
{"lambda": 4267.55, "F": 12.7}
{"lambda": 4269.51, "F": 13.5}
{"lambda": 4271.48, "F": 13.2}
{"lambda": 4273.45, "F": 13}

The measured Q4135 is 13.2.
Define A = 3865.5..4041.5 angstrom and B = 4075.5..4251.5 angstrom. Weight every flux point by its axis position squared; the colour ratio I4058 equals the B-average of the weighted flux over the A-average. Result 1.03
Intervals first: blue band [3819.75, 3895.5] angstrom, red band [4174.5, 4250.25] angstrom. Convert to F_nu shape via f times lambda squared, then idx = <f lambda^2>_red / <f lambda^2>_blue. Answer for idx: 0.98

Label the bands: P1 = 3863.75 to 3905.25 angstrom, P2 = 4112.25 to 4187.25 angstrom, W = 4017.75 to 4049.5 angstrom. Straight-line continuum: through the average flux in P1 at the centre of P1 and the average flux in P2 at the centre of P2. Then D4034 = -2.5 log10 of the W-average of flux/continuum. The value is 0.11 mag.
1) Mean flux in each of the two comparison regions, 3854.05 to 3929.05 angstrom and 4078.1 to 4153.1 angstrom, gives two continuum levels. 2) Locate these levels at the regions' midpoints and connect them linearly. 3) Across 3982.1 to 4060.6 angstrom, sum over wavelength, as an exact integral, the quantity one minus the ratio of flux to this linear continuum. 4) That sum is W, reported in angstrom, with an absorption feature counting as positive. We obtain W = 7.8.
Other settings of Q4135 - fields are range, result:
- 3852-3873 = 16.3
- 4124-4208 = 12.9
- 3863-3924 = 15.1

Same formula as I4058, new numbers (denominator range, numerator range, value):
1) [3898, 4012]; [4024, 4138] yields 1.02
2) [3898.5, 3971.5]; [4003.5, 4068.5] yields 0.94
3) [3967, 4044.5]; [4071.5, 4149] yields 1.10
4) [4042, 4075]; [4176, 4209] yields 1.03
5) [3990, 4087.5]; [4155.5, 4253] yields 1.06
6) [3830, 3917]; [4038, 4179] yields 0.98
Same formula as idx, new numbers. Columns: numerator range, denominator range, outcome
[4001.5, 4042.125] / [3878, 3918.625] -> 0.92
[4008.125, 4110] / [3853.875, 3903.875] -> 0.95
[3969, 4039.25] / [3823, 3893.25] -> 0.91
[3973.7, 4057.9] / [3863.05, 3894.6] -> 0.90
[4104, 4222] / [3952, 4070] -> 1.04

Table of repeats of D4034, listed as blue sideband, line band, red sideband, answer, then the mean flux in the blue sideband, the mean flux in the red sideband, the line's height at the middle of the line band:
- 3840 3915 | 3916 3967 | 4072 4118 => 0.04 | 15.4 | 14.2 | 15.1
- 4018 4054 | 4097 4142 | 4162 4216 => -0.09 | 12.8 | 12.8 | 12.8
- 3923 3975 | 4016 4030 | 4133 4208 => 0.08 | 14.6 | 12.8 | 14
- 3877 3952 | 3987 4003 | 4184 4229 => 0.10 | 14.6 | 12.4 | 14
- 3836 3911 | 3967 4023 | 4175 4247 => 0.09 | 15.5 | 12.8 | 14.5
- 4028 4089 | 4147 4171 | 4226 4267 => 0.06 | 13.3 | 13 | 13.2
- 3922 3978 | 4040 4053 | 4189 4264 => 0.10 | 14.6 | 12.7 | 13.9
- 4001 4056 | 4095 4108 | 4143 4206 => -0.14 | 12.9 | 12.8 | 12.8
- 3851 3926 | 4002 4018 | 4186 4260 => 0.11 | 15.3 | 12.7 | 14.3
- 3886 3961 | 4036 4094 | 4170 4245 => 0.02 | 14.6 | 12.8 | 13.7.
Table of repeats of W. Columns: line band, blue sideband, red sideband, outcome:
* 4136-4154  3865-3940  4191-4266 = 0.67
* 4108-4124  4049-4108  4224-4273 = -0.51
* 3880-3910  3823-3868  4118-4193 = 0.77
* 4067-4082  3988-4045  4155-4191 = -1.06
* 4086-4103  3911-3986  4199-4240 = -1.25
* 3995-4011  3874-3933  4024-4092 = 1.06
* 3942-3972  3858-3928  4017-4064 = -1.28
